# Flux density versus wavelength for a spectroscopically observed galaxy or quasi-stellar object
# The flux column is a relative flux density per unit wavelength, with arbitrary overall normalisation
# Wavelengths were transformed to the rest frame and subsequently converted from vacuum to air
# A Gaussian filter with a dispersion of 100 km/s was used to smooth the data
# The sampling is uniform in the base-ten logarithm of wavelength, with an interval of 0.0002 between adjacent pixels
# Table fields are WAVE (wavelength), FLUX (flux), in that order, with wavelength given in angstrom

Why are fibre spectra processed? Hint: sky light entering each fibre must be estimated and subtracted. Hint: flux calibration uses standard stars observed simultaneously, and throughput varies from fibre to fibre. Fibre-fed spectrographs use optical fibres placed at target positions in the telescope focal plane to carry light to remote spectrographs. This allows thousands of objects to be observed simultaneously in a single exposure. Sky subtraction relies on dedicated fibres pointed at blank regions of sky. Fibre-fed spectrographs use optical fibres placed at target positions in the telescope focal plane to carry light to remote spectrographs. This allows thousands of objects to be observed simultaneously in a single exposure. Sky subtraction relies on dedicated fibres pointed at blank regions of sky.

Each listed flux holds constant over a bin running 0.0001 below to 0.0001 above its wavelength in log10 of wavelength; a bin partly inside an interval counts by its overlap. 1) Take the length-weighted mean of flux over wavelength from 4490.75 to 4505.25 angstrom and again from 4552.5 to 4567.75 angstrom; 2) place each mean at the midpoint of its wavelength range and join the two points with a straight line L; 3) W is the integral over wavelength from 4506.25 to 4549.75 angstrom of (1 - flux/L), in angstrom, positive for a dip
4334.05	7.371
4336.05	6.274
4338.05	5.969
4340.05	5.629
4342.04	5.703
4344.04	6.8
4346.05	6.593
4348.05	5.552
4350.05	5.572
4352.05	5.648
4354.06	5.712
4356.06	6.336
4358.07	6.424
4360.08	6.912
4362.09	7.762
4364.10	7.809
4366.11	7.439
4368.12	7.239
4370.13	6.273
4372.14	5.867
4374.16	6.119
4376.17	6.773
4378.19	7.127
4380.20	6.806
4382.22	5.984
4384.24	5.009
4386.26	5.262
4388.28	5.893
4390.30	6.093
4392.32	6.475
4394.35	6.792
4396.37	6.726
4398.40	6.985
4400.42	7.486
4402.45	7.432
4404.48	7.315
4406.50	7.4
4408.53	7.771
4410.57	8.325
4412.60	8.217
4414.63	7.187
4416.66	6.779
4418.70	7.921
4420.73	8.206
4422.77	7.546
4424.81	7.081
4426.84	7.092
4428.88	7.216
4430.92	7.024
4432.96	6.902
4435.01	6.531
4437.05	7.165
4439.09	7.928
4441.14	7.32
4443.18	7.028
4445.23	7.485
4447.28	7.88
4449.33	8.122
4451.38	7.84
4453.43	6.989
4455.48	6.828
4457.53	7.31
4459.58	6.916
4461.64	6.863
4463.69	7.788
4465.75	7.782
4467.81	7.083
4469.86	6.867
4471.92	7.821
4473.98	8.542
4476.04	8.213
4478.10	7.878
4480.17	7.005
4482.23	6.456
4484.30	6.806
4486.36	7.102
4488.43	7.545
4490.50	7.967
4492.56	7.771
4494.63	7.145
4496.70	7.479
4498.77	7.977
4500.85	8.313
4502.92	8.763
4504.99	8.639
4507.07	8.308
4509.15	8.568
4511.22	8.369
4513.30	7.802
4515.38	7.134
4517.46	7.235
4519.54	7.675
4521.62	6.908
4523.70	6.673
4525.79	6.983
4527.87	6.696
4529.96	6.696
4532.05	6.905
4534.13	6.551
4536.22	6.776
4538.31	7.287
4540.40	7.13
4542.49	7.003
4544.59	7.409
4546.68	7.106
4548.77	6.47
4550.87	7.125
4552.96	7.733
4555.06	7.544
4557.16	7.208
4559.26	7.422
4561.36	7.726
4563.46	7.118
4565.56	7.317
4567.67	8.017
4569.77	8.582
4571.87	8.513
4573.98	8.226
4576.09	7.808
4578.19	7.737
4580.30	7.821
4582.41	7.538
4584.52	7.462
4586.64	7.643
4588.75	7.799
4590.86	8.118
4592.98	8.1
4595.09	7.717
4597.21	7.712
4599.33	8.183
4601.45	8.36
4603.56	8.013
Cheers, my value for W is 2.9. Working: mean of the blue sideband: 7.98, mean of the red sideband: 7.47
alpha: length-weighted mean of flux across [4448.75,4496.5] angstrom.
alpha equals 7.41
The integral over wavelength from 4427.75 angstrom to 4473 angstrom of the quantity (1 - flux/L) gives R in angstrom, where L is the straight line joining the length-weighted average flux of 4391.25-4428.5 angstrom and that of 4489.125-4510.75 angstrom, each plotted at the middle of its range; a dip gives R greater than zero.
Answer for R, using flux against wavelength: 2.3 angstrom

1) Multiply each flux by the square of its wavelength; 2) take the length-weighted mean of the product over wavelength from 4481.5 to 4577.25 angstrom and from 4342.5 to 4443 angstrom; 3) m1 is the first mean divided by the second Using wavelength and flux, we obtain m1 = 1.16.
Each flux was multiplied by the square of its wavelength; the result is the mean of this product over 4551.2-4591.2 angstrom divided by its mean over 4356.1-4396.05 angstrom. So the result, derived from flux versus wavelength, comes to 1.29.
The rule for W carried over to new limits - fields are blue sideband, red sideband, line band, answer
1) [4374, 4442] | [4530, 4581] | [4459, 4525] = -3.3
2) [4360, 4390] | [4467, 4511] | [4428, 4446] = 0.0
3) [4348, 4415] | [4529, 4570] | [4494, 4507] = -1.9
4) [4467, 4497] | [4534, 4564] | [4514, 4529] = 0.5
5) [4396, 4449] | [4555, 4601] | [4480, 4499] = 0.7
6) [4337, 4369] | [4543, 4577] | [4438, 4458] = -1.5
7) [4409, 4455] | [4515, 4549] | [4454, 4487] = -0.3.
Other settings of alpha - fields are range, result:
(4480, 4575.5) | 7.47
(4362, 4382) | 6.85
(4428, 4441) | 7.14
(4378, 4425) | 6.99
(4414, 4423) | 7.54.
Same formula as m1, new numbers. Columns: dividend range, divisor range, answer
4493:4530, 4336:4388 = 1.29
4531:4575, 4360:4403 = 1.20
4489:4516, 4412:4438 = 1.14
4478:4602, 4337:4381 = 1.27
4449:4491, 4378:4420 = 1.10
